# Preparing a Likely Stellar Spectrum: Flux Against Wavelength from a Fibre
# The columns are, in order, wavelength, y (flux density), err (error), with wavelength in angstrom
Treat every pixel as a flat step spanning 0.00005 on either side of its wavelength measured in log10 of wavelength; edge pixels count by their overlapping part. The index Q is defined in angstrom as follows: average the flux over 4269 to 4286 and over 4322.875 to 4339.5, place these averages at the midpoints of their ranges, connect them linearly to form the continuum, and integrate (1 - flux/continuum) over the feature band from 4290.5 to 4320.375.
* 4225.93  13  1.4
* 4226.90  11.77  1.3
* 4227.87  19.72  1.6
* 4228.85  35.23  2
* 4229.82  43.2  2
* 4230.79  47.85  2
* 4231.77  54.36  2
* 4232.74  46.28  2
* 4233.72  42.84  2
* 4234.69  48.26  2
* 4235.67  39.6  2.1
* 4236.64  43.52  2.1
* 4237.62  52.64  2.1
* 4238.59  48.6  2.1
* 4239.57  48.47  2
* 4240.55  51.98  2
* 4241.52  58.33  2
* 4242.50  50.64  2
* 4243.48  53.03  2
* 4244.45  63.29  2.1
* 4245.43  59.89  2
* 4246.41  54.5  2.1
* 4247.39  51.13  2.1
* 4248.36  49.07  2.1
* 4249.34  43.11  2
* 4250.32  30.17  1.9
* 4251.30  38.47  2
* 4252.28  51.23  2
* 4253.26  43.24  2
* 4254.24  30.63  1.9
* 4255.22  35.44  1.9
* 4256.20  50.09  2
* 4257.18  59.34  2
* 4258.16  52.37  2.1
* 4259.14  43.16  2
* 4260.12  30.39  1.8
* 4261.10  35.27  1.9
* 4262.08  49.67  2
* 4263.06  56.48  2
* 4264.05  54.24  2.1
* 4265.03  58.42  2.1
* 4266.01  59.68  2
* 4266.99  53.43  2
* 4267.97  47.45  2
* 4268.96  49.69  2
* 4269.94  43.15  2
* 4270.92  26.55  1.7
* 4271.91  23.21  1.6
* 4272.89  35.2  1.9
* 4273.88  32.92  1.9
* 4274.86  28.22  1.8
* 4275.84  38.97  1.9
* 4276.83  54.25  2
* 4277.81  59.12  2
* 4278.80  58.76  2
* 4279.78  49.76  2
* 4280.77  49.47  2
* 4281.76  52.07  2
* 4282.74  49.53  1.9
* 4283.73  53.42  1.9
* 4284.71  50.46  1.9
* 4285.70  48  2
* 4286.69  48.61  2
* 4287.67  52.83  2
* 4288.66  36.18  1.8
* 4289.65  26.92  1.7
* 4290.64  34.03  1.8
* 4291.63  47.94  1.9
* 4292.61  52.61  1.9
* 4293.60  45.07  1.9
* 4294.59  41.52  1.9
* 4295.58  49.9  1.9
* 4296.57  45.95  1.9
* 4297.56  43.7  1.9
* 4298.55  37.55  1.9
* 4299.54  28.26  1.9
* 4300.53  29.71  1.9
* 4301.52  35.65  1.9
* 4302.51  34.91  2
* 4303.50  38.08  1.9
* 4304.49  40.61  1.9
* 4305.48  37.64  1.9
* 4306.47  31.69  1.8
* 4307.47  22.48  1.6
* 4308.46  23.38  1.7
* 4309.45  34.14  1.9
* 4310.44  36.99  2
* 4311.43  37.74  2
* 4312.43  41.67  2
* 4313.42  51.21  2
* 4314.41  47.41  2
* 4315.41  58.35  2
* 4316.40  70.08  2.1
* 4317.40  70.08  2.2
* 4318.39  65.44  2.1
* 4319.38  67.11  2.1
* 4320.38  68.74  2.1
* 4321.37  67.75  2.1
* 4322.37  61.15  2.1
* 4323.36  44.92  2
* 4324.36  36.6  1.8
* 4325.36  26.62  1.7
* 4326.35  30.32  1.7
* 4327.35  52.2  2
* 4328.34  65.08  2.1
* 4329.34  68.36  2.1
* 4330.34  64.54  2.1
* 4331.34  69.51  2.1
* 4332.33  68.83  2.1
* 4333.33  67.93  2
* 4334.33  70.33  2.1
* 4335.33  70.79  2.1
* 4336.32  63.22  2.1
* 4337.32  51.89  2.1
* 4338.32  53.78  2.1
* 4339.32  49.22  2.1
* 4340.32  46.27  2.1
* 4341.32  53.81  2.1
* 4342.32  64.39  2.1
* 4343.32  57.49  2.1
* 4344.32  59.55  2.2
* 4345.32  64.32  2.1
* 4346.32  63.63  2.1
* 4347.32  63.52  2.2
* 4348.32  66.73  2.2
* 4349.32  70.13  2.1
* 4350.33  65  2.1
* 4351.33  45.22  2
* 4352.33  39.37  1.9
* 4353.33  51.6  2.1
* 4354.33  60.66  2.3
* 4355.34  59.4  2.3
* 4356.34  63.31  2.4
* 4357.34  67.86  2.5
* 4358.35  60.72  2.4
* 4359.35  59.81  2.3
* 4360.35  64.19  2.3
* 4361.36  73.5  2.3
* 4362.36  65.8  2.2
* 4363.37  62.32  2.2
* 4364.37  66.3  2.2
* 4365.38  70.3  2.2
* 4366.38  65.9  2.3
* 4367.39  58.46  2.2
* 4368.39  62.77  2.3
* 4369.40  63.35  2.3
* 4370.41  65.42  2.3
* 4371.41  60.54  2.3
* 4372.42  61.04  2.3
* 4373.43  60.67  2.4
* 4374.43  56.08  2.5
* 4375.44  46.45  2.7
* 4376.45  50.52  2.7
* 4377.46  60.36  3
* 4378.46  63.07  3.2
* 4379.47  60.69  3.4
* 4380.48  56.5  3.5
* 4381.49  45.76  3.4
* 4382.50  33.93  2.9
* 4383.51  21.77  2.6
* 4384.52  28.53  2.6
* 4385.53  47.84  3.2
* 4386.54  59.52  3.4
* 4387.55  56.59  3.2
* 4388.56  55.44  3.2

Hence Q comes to 4.0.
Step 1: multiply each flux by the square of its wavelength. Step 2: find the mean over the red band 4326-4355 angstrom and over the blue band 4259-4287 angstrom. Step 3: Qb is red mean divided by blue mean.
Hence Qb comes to 1.33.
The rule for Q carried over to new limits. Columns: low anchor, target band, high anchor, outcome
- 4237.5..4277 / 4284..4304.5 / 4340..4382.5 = 3.8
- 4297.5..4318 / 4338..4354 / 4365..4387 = -2.9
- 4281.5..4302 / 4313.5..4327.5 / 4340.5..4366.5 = -0.9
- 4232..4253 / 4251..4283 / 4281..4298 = 1.2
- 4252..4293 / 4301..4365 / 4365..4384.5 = -4.3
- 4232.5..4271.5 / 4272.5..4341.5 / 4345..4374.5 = 8.5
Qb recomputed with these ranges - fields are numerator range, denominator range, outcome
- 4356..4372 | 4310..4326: 1.24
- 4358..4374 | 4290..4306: 1.64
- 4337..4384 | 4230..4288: 1.29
